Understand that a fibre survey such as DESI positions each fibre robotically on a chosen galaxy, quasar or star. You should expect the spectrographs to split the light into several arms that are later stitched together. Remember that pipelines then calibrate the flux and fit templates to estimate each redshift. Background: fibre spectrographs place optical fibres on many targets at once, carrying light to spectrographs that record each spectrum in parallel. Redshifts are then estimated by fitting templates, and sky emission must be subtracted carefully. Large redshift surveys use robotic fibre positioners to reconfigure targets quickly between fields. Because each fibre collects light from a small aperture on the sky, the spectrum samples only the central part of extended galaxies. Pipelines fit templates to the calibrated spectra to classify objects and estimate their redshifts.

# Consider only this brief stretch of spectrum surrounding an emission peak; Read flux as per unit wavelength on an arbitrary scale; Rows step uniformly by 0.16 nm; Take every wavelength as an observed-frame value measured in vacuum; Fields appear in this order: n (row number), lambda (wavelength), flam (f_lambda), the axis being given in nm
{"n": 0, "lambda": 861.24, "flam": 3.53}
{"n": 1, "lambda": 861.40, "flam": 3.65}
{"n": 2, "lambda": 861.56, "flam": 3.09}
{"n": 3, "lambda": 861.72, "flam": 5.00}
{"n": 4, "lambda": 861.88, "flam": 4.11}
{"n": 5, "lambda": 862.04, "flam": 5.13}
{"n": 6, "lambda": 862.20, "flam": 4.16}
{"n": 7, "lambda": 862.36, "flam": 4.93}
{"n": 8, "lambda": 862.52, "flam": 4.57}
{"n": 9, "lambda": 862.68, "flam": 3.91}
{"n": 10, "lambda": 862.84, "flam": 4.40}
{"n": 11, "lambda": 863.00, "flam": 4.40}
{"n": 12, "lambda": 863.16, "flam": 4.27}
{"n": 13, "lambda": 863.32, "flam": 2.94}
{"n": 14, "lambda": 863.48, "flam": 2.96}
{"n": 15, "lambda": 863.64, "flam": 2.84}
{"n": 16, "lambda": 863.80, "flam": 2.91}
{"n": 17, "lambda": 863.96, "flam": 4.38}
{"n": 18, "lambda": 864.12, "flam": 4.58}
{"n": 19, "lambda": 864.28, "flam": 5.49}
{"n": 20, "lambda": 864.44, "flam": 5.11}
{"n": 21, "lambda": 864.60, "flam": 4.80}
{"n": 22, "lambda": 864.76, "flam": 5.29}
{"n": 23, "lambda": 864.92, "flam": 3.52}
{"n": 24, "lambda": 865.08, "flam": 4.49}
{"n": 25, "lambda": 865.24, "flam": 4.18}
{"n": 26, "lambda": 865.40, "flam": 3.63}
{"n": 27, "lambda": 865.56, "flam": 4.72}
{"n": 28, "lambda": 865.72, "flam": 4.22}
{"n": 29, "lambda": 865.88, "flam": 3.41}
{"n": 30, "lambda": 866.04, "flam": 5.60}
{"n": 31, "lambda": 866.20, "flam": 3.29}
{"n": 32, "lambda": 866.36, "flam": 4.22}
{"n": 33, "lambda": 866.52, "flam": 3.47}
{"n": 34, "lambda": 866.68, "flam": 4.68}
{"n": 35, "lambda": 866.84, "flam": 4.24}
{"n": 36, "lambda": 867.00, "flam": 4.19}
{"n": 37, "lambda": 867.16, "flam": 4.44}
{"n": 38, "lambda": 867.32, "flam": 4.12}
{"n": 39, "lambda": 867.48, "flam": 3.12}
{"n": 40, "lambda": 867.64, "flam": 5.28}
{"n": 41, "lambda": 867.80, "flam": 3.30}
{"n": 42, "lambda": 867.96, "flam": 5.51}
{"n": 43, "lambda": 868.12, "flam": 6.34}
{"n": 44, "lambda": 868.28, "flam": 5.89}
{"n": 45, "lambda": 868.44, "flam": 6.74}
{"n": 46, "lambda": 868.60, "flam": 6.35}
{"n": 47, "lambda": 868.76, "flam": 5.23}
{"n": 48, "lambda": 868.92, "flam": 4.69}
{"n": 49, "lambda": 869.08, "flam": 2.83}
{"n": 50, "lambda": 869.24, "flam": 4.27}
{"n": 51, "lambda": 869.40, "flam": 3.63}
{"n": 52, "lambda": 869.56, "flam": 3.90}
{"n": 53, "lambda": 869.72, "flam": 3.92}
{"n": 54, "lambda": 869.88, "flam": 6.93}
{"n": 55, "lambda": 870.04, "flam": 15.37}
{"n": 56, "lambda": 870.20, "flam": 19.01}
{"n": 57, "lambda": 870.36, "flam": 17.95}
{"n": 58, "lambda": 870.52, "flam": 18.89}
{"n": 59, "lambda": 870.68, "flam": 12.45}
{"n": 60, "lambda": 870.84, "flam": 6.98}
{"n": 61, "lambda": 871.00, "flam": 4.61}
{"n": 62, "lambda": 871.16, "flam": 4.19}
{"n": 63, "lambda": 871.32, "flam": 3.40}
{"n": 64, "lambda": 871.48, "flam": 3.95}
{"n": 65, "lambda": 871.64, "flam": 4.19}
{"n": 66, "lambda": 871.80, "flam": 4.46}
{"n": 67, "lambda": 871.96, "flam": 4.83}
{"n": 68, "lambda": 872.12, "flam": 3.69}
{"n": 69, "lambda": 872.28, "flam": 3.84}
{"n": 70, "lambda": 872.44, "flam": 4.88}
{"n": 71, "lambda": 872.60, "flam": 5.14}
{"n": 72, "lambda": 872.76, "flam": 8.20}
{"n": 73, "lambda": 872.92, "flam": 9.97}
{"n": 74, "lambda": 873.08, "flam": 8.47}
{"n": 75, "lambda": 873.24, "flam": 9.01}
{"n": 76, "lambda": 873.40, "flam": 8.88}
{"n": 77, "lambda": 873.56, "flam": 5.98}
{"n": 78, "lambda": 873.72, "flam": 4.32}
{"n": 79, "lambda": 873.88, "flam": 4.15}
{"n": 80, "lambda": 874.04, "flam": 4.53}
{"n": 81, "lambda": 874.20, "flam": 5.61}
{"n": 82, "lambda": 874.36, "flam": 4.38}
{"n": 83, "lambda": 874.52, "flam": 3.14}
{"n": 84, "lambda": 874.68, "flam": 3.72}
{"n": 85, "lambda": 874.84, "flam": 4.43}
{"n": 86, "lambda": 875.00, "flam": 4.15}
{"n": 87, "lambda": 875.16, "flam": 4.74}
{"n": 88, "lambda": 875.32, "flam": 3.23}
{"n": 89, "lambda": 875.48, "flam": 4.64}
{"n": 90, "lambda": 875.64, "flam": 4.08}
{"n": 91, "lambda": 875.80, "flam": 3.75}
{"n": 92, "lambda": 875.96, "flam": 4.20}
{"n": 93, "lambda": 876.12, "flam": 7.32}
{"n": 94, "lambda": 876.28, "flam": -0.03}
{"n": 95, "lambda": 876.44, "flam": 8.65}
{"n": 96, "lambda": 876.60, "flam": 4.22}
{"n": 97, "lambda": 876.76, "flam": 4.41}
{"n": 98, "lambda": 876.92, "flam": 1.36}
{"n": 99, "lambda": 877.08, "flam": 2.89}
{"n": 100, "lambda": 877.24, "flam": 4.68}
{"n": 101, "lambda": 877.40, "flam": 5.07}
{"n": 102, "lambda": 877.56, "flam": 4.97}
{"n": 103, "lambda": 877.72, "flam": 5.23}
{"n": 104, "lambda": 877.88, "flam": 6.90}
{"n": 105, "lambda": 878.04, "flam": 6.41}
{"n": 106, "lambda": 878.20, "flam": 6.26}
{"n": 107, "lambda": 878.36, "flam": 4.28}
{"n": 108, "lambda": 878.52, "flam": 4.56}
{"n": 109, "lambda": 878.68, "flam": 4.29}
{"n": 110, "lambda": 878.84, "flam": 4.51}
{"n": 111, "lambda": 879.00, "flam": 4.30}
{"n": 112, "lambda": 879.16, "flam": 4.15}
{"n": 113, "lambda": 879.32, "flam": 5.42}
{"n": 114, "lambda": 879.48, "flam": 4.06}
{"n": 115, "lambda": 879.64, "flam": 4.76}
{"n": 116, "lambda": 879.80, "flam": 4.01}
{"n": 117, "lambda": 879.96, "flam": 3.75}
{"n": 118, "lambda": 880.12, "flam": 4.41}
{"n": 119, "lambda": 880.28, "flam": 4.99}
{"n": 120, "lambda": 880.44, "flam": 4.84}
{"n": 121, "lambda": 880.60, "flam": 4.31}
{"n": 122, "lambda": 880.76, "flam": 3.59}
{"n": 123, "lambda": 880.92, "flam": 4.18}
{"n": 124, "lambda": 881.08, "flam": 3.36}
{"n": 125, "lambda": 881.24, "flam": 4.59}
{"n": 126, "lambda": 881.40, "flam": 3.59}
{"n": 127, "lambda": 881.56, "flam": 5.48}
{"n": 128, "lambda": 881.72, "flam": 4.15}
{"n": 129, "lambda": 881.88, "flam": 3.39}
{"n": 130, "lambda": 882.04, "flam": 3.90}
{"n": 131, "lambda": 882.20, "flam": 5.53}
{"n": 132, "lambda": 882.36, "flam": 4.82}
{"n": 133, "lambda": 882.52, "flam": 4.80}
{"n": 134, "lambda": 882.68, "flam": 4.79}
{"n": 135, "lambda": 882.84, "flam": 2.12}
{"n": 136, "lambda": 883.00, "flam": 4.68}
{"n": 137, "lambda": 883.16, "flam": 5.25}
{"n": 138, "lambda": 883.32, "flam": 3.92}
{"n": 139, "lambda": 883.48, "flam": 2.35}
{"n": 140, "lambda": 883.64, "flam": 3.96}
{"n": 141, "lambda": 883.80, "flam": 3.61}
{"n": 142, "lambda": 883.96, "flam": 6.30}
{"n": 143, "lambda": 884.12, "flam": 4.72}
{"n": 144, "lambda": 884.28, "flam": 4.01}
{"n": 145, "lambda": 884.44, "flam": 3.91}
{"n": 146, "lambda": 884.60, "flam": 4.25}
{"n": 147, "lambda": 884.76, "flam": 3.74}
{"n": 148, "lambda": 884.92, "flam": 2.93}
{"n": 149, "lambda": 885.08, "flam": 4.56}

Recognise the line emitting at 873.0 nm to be [N II]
